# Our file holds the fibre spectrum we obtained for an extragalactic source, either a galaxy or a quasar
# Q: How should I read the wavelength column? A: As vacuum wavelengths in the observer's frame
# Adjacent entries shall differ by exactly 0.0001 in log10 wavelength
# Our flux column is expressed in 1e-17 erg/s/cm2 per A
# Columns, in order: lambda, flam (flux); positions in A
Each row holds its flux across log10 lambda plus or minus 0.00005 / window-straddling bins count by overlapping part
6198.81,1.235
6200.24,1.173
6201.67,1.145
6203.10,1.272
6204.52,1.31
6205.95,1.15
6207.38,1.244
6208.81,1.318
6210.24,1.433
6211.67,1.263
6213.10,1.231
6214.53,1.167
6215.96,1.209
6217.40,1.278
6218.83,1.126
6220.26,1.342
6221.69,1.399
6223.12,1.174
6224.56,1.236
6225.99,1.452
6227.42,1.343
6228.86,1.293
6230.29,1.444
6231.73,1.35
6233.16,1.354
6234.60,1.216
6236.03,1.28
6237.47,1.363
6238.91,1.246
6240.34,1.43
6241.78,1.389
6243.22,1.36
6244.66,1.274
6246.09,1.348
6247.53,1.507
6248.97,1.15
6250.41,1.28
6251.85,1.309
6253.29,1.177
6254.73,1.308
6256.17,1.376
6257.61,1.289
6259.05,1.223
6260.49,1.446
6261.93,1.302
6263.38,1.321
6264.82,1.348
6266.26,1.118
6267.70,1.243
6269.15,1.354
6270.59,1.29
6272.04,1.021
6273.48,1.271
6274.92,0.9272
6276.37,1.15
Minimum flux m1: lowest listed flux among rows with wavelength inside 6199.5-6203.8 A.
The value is 1.145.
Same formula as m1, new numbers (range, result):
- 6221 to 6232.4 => 1.174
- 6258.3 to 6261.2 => 1.223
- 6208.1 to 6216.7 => 1.167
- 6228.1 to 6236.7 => 1.216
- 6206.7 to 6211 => 1.244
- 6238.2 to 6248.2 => 1.246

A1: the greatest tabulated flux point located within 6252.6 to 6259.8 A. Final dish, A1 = 1.376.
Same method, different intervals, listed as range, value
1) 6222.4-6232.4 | 1.452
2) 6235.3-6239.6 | 1.363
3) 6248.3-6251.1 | 1.28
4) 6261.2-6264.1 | 1.321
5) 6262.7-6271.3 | 1.354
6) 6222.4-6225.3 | 1.236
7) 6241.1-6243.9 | 1.389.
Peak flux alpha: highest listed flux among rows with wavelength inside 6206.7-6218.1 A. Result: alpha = 1.433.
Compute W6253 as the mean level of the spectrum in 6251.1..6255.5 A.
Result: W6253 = 1.27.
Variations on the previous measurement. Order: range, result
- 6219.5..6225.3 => 1.29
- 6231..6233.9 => 1.35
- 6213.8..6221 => 1.23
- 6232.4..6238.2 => 1.3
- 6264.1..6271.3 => 1.27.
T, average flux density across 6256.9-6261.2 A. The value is 1.32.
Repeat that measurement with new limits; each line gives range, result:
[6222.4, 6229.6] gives 1.3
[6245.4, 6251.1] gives 1.32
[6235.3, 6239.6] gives 1.3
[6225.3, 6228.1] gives 1.4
